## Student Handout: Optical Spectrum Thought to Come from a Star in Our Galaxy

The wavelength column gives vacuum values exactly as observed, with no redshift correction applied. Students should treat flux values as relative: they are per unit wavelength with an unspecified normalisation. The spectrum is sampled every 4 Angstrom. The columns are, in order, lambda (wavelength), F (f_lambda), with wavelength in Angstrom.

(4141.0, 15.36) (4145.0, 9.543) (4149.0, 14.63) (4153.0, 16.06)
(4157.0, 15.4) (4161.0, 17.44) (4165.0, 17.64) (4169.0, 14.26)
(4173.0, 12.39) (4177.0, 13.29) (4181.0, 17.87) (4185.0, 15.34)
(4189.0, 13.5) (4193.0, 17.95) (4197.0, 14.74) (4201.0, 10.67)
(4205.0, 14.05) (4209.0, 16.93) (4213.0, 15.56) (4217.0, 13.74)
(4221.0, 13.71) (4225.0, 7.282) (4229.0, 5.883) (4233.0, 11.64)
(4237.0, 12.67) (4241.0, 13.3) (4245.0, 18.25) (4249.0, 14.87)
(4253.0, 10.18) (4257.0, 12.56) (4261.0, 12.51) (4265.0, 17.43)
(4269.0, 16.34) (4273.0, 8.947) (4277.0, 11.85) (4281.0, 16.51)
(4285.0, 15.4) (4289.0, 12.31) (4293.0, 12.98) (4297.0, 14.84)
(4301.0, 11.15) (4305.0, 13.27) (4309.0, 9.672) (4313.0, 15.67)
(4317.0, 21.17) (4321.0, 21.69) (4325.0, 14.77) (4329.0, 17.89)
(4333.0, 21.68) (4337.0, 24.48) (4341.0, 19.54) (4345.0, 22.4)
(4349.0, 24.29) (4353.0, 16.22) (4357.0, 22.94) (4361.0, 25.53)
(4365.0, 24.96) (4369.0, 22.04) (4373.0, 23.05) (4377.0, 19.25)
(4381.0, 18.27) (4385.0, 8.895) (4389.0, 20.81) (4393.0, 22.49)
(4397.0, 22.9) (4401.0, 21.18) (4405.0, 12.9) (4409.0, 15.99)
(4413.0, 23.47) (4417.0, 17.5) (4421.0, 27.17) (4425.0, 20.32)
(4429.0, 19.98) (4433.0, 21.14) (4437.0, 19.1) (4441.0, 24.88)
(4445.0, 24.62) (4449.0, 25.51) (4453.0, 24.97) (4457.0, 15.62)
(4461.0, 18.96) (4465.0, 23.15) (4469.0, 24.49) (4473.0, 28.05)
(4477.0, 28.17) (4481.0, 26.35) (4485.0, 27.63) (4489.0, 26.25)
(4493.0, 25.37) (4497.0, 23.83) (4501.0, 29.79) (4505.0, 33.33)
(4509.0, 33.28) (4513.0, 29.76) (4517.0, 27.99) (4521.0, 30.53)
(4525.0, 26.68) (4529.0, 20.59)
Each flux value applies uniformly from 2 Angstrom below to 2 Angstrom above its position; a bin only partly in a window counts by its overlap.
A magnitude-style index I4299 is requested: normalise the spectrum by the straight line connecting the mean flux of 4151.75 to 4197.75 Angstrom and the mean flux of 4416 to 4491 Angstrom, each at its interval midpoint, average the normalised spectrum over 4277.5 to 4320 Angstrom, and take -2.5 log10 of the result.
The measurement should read 0.305 mag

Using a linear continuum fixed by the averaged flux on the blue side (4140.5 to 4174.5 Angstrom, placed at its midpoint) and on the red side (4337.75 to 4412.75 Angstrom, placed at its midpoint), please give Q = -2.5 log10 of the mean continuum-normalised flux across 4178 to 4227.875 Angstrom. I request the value 0.13 mag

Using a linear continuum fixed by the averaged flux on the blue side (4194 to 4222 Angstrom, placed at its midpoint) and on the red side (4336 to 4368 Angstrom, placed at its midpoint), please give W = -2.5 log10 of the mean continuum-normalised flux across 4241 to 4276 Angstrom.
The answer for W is 0.24 mag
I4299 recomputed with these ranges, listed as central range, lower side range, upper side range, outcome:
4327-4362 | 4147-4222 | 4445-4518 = -0.026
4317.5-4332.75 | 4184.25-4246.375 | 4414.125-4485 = -0.054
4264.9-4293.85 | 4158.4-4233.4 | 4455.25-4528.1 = 0.259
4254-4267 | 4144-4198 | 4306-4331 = 0.160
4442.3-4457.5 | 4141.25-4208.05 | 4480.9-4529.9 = 0.101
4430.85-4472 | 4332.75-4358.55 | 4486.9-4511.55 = 0.182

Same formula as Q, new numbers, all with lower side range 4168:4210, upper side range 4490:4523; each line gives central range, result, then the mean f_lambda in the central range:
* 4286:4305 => 0.438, 13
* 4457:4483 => 0.142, 24.2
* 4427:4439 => 0.271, 20.1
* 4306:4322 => 0.227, 16.5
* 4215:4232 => 0.492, 10.2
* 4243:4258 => 0.230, 14.1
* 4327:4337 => 0.023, 20.7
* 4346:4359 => 0.041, 21.2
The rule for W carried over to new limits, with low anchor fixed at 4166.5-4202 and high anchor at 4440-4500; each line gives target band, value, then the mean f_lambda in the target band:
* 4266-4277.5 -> 0.341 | 12.9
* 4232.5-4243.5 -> 0.265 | 12.9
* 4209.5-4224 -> 0.116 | 14.1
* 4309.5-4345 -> 0.016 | 19.3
